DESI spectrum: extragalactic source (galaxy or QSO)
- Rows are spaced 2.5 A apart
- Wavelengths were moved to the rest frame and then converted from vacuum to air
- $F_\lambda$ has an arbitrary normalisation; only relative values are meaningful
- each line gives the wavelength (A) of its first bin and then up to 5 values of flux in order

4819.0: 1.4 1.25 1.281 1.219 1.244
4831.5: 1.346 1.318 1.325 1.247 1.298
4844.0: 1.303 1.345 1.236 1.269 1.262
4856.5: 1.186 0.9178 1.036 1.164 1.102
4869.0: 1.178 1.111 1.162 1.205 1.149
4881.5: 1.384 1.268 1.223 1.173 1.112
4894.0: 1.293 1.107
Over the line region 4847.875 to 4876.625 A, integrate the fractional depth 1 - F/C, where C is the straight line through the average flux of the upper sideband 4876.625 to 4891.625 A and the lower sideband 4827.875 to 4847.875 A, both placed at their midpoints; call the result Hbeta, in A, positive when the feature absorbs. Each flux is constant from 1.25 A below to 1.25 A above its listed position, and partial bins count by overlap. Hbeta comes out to 2.6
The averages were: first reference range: 1.3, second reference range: 1.23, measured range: 1.15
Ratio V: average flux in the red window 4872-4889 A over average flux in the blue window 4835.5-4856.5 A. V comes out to 0.96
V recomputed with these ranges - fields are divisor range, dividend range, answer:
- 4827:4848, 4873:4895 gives 0.94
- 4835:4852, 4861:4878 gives 0.88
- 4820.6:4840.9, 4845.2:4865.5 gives 0.92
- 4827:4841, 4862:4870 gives 0.88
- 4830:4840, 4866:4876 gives 0.88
